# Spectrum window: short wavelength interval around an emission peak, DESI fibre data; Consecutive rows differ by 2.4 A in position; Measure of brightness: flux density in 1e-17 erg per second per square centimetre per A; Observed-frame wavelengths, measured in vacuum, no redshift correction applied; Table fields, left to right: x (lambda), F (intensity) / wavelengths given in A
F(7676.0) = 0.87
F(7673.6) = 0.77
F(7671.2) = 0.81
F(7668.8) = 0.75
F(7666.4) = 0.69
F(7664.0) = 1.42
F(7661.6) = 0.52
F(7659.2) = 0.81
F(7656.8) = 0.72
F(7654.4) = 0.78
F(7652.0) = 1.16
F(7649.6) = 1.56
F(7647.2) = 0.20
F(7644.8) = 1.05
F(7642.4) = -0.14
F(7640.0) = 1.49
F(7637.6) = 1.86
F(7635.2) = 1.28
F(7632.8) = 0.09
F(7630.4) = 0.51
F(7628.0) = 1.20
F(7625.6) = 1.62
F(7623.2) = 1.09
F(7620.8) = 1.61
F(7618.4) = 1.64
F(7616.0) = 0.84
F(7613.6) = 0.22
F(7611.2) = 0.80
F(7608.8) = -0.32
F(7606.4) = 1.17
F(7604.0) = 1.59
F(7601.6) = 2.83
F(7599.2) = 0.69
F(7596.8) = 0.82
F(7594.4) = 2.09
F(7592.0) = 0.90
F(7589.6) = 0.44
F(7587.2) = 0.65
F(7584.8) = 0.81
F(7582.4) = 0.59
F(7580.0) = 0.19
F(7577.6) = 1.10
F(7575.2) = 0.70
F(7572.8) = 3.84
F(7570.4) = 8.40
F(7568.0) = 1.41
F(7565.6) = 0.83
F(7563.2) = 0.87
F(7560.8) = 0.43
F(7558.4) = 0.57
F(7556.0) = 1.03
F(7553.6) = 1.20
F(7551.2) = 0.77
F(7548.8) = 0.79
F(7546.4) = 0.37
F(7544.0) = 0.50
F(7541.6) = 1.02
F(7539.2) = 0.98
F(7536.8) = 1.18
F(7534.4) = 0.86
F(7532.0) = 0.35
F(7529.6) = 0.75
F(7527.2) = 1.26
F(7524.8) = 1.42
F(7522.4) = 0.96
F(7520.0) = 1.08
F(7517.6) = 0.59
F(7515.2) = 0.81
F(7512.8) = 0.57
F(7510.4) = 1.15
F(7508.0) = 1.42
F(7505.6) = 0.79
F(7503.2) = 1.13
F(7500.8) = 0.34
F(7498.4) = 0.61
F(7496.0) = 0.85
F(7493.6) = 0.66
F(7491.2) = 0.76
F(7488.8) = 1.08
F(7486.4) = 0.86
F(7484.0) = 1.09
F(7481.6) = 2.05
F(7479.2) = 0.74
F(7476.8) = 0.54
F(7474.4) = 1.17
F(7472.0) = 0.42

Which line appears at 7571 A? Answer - H-alpha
